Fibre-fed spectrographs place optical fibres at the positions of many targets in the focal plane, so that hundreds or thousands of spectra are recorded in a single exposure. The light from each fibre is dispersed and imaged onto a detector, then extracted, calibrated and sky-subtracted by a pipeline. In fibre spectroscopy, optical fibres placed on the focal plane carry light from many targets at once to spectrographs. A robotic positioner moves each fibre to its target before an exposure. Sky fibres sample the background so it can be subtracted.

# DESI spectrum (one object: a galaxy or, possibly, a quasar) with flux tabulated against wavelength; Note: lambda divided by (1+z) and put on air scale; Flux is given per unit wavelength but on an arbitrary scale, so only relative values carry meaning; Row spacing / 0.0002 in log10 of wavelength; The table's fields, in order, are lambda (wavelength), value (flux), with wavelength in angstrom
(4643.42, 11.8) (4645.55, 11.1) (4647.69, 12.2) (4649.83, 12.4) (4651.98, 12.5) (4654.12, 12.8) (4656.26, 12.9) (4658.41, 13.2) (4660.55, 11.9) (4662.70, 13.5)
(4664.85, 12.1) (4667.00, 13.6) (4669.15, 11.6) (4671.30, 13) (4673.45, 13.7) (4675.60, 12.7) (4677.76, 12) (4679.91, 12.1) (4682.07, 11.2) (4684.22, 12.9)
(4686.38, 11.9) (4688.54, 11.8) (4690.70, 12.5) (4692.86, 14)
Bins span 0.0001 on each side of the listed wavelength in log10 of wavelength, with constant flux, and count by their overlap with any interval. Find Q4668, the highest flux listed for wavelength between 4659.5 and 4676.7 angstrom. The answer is 13.7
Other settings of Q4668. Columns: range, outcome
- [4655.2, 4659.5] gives 13.2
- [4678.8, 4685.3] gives 12.9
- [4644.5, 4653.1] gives 12.5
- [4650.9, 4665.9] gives 13.5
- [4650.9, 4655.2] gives 12.8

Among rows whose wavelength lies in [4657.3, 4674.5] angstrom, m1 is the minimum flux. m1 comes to 11.6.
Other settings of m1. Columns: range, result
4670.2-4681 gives 12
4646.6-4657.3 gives 12.2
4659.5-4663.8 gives 11.9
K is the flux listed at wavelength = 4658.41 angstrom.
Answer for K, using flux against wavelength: 13.2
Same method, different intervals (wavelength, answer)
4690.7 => 12.5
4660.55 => 11.9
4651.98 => 12.5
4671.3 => 13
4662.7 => 13.5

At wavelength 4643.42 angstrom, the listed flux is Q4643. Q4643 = 11.8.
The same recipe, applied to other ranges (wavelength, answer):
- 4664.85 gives 12.1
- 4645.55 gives 11.1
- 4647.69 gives 12.2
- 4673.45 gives 13.7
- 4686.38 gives 11.9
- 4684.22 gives 12.9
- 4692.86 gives 14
